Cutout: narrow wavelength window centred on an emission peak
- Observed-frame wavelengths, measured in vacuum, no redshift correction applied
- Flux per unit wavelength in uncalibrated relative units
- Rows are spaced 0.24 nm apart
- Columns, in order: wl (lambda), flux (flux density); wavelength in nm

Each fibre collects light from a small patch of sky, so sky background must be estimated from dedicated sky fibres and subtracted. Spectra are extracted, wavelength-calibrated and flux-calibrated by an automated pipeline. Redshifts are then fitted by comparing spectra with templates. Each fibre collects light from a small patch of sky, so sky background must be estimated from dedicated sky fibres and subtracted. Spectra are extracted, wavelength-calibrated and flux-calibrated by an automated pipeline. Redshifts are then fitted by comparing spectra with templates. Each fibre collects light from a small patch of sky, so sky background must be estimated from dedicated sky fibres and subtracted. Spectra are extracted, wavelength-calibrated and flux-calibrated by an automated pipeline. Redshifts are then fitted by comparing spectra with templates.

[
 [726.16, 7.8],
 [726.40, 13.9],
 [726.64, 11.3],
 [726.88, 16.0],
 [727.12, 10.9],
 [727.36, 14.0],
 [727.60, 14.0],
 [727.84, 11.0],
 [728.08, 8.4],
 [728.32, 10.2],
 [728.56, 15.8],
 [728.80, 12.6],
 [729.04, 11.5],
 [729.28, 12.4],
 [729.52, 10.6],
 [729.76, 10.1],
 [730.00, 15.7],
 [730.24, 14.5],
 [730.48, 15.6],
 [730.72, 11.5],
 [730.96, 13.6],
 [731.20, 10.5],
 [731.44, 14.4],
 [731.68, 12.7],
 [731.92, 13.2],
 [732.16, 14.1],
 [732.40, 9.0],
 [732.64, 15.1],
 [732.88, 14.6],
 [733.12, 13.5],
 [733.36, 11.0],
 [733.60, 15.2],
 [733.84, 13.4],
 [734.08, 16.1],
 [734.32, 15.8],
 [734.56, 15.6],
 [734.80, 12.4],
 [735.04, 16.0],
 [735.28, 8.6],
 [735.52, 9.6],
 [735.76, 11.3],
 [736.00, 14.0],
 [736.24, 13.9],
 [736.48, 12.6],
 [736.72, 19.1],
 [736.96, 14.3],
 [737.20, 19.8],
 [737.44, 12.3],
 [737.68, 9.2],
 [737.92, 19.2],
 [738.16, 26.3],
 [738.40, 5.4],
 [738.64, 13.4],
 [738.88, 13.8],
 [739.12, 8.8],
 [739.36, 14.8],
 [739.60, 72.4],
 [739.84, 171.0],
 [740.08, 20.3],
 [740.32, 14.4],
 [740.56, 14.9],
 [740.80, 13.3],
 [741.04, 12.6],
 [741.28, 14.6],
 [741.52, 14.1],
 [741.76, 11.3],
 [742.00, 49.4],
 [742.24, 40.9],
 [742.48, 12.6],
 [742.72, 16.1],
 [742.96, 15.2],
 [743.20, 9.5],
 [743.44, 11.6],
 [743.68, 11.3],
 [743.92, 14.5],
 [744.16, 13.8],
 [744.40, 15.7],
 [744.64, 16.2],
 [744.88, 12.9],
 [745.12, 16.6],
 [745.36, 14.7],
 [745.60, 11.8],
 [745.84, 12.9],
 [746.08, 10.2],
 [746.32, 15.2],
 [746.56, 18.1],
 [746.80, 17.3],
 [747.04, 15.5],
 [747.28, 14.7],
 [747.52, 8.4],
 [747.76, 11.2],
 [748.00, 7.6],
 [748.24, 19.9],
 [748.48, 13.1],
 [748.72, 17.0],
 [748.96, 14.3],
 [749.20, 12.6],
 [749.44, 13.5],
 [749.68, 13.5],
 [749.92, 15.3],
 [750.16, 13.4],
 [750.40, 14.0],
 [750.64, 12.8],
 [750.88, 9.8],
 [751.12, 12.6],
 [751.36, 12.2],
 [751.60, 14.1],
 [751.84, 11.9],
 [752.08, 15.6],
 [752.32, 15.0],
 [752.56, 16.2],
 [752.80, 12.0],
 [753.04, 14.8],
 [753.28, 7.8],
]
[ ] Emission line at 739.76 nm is H-alpha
